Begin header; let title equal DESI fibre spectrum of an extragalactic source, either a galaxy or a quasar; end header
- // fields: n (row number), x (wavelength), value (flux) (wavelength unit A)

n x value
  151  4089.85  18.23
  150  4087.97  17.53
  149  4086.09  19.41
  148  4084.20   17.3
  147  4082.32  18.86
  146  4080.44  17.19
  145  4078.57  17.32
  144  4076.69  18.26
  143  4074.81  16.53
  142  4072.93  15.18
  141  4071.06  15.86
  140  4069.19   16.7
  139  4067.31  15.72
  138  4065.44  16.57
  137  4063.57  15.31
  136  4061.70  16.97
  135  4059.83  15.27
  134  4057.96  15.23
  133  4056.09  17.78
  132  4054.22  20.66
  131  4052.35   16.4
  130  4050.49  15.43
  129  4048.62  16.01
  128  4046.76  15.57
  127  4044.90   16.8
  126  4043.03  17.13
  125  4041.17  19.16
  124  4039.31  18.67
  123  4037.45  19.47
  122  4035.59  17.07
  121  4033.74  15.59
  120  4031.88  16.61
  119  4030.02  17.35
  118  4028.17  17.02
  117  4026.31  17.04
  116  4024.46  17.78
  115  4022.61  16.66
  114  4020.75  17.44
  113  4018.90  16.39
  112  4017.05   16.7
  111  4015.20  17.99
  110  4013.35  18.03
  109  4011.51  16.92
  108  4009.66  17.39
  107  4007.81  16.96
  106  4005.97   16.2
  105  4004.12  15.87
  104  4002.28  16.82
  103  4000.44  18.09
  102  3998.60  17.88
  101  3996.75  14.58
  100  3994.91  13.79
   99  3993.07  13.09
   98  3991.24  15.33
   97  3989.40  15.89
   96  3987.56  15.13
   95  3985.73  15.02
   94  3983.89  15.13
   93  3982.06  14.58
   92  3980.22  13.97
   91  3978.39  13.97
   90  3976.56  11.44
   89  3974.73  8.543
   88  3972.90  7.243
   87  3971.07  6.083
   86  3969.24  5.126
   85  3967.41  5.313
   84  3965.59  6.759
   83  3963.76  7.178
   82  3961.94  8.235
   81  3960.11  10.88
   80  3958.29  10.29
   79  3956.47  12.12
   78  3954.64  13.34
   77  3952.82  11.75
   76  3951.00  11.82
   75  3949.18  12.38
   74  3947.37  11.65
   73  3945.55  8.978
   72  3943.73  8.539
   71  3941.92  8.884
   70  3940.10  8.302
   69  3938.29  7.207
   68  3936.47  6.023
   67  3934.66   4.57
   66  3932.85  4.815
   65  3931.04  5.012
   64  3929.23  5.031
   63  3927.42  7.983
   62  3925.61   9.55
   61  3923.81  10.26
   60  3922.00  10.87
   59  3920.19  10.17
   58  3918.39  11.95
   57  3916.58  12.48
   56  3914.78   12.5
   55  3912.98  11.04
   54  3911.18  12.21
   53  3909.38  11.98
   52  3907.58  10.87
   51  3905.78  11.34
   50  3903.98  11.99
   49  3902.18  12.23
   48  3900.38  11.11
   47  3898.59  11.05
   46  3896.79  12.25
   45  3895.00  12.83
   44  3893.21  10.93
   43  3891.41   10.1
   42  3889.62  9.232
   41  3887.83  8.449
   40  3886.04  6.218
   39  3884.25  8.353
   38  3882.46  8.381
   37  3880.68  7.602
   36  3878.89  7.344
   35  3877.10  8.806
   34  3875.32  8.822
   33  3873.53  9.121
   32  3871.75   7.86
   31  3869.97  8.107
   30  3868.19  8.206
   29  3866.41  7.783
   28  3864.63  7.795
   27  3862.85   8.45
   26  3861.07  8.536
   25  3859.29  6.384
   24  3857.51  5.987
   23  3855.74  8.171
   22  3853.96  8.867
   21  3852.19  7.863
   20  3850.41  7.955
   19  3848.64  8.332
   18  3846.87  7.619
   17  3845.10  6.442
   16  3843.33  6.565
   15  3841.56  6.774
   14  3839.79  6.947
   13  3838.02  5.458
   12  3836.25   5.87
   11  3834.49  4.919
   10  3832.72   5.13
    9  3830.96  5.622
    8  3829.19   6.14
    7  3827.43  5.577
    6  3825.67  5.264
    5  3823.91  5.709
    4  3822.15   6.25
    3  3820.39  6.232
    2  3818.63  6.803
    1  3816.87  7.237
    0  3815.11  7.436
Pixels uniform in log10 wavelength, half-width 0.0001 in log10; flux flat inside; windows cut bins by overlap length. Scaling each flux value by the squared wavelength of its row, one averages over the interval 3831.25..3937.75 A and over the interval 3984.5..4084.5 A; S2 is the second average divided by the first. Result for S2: 2.09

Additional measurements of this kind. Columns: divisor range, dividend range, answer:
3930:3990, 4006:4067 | 1.79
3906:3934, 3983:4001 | 1.63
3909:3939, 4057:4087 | 2.01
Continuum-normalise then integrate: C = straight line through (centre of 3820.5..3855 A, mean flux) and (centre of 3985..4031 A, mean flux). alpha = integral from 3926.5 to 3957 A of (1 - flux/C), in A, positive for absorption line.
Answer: 9.7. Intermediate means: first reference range 6.49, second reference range 16.5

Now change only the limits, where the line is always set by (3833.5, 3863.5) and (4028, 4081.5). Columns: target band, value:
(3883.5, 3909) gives -3.10 A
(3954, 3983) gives 7.09 A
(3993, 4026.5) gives -4.45 A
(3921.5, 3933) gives 3.27 A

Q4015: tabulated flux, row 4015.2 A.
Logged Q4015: 17.99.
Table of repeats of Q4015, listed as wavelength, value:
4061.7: 16.97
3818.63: 6.803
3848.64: 8.332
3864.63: 7.795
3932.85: 4.815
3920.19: 10.17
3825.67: 5.264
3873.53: 9.121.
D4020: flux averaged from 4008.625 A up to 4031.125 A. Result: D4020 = 17.2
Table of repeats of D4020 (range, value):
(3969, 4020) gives 14.6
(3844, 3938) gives 8.98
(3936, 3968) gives 9.51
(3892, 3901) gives 11.6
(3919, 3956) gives 8.92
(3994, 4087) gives 16.9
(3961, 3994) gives 11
